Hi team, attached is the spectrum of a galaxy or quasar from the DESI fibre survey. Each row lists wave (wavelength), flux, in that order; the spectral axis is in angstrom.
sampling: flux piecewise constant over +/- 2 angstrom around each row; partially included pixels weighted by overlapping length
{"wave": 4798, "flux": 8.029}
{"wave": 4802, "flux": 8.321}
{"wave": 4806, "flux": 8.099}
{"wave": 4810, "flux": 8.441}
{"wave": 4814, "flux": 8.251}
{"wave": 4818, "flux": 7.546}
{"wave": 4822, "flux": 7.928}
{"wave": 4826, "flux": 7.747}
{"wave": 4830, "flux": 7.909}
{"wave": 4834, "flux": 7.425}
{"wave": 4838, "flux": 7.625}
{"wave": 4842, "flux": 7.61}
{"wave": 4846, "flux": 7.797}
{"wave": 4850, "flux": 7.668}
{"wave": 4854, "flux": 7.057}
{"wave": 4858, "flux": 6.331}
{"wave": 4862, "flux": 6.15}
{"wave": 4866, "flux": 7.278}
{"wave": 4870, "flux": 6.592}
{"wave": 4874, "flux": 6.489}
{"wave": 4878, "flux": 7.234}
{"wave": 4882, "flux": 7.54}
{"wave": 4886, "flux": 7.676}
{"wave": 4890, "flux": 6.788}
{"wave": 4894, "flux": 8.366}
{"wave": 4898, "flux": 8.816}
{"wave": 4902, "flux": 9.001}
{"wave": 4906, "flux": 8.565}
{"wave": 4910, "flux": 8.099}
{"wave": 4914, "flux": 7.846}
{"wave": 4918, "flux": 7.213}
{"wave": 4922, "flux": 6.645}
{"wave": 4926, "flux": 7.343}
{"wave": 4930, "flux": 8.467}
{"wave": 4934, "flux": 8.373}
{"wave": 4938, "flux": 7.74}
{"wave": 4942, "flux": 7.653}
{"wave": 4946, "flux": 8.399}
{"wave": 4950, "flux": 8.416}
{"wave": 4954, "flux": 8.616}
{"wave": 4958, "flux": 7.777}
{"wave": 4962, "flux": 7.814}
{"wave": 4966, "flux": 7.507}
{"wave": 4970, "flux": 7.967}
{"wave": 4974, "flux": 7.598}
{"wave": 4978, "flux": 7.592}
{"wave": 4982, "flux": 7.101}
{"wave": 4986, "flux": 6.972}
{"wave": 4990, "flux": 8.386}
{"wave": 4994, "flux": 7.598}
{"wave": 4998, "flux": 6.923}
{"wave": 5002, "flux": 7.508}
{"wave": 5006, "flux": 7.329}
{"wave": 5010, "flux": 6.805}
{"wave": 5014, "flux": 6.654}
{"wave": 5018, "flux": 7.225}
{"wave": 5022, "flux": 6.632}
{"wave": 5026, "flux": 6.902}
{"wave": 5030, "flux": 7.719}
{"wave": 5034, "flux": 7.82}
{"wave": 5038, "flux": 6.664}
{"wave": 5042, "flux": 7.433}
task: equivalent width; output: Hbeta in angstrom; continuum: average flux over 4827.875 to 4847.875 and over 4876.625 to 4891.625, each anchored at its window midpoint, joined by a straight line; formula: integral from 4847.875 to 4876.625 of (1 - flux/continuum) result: 2.6 angstrom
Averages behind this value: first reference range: 7.67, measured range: 6.81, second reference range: 7.33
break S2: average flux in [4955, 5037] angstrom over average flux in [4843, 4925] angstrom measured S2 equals 0.99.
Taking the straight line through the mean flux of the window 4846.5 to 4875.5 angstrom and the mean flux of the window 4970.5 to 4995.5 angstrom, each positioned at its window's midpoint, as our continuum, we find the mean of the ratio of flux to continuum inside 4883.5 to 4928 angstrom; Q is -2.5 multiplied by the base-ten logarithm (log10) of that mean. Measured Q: -0.11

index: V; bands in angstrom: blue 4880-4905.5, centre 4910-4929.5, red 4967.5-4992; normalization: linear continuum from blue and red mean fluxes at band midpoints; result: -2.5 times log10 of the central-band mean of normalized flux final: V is 0.068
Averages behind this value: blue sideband 8.06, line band 7.44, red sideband 7.6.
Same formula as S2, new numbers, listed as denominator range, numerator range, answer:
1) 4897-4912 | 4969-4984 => 0.88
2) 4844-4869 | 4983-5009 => 1.05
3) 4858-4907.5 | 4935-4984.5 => 1.05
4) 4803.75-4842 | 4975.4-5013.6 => 0.93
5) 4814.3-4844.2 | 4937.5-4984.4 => 1.02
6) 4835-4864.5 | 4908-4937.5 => 1.07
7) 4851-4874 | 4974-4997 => 1.12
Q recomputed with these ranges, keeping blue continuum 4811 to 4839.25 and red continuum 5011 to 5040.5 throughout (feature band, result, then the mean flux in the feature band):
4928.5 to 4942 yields -0.10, 8.1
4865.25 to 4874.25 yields 0.13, 6.78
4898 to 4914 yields -0.13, 8.5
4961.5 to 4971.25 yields -0.06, 7.74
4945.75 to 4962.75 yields -0.12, 8.21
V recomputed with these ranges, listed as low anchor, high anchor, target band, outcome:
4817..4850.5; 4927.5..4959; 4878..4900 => 0.022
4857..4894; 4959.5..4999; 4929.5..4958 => -0.115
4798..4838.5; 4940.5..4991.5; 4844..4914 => 0.055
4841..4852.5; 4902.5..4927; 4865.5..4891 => 0.089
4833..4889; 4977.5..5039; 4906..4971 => -0.098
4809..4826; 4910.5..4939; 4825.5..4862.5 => 0.078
